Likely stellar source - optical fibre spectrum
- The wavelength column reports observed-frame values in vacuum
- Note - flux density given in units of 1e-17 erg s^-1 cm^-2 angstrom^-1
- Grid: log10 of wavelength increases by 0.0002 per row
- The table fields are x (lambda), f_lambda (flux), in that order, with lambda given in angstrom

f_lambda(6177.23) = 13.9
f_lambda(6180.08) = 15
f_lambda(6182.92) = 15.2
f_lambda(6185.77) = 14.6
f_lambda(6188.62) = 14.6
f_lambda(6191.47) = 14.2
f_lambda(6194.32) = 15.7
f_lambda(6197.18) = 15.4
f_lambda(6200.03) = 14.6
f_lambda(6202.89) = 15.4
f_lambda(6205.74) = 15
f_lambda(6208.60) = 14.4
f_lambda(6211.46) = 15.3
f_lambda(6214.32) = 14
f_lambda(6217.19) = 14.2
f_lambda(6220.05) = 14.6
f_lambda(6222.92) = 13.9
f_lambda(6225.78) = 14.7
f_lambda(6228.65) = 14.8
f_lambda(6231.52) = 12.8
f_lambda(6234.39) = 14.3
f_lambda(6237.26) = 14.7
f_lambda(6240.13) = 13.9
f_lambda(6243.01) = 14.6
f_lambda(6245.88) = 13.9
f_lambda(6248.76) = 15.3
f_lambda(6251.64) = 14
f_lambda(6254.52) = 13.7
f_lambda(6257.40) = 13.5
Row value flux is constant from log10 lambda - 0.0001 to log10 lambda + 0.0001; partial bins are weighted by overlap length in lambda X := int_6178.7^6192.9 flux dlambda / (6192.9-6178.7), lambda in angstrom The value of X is 14.7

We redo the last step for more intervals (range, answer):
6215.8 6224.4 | 14.2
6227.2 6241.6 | 14.1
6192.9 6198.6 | 15.5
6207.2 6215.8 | 14.6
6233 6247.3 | 14.3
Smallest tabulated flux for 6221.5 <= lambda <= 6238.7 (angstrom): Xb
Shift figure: 12.8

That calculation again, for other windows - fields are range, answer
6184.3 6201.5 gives 14.2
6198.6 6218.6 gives 14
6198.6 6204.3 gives 14.6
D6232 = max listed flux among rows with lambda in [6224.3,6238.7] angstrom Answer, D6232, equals 14.8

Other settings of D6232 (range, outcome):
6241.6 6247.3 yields 14.6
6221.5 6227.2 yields 14.7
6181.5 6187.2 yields 15.2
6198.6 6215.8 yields 15.4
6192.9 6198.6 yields 15.7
